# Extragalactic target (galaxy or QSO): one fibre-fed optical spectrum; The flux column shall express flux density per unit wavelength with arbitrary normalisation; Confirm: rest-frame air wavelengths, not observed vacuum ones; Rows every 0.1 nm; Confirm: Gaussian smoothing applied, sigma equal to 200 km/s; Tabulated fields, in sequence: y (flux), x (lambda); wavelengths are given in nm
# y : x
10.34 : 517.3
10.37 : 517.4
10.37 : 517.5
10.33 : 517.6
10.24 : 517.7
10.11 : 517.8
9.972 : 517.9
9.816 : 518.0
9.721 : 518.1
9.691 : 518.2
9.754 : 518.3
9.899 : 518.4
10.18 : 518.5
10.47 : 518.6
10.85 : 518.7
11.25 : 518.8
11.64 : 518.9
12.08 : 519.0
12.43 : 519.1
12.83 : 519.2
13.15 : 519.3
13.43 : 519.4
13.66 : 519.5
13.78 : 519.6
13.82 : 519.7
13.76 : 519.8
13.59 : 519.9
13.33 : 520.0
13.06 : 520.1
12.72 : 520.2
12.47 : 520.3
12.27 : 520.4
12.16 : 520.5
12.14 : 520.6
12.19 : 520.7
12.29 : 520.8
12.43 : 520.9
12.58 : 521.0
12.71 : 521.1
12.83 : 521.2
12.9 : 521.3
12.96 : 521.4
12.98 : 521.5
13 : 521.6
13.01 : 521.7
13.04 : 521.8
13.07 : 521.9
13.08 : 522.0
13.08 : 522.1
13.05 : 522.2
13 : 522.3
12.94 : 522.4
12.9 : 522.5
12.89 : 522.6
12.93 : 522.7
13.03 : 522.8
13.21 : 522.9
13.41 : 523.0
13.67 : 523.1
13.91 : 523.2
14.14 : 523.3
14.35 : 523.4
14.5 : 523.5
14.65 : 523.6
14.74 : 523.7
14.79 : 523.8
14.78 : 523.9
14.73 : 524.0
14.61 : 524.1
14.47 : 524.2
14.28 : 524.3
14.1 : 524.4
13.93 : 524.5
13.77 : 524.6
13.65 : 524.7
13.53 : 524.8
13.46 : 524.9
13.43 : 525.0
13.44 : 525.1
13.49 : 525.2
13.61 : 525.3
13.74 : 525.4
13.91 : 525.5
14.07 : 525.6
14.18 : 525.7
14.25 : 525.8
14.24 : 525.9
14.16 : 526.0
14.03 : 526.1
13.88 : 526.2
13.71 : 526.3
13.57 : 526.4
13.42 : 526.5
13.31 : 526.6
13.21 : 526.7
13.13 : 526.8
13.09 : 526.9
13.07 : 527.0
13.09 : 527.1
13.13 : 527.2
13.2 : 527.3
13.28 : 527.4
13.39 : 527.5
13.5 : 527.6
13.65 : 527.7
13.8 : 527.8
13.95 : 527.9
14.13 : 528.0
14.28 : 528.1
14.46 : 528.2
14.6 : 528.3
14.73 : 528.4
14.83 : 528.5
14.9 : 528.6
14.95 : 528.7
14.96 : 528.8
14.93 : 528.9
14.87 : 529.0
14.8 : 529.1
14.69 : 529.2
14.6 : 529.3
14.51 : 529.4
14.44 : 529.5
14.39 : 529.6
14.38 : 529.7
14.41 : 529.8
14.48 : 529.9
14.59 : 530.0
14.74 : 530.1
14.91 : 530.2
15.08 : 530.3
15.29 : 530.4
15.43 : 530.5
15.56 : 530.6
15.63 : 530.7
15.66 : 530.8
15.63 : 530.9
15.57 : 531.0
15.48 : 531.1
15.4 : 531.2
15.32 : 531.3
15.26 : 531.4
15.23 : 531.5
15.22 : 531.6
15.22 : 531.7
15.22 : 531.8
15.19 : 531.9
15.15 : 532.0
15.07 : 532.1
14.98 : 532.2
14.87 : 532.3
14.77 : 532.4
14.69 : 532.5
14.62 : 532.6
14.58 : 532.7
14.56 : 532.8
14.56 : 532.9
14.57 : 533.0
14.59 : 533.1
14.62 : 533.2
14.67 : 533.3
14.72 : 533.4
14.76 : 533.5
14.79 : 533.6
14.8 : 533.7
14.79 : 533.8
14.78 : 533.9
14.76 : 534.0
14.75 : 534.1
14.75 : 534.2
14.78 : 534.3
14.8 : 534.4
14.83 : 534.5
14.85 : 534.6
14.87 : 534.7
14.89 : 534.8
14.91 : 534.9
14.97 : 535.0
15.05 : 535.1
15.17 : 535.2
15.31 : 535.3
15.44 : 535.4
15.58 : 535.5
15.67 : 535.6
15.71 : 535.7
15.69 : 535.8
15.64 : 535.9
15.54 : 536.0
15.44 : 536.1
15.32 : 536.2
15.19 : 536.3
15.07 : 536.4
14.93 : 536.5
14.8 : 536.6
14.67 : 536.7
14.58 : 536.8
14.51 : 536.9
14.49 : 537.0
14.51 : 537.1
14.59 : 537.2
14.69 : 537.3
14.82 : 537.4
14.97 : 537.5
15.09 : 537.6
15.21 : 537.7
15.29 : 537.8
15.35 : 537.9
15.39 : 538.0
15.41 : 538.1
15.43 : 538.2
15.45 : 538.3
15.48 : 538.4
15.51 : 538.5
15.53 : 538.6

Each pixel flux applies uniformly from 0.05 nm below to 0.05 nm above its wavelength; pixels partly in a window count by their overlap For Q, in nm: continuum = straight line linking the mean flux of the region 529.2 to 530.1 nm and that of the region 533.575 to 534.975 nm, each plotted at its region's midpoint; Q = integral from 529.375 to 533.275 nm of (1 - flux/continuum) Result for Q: -0.10 nm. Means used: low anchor 14.5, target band 15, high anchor 14.8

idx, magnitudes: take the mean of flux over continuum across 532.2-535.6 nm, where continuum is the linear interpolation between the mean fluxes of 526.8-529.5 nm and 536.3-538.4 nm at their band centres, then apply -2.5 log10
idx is -0.01 mag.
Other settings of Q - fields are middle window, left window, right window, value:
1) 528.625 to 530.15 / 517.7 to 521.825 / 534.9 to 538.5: -0.09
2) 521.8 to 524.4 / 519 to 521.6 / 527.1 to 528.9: -0.08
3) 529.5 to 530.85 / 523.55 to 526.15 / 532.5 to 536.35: -0.03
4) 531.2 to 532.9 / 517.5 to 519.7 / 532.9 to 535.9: -0.07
